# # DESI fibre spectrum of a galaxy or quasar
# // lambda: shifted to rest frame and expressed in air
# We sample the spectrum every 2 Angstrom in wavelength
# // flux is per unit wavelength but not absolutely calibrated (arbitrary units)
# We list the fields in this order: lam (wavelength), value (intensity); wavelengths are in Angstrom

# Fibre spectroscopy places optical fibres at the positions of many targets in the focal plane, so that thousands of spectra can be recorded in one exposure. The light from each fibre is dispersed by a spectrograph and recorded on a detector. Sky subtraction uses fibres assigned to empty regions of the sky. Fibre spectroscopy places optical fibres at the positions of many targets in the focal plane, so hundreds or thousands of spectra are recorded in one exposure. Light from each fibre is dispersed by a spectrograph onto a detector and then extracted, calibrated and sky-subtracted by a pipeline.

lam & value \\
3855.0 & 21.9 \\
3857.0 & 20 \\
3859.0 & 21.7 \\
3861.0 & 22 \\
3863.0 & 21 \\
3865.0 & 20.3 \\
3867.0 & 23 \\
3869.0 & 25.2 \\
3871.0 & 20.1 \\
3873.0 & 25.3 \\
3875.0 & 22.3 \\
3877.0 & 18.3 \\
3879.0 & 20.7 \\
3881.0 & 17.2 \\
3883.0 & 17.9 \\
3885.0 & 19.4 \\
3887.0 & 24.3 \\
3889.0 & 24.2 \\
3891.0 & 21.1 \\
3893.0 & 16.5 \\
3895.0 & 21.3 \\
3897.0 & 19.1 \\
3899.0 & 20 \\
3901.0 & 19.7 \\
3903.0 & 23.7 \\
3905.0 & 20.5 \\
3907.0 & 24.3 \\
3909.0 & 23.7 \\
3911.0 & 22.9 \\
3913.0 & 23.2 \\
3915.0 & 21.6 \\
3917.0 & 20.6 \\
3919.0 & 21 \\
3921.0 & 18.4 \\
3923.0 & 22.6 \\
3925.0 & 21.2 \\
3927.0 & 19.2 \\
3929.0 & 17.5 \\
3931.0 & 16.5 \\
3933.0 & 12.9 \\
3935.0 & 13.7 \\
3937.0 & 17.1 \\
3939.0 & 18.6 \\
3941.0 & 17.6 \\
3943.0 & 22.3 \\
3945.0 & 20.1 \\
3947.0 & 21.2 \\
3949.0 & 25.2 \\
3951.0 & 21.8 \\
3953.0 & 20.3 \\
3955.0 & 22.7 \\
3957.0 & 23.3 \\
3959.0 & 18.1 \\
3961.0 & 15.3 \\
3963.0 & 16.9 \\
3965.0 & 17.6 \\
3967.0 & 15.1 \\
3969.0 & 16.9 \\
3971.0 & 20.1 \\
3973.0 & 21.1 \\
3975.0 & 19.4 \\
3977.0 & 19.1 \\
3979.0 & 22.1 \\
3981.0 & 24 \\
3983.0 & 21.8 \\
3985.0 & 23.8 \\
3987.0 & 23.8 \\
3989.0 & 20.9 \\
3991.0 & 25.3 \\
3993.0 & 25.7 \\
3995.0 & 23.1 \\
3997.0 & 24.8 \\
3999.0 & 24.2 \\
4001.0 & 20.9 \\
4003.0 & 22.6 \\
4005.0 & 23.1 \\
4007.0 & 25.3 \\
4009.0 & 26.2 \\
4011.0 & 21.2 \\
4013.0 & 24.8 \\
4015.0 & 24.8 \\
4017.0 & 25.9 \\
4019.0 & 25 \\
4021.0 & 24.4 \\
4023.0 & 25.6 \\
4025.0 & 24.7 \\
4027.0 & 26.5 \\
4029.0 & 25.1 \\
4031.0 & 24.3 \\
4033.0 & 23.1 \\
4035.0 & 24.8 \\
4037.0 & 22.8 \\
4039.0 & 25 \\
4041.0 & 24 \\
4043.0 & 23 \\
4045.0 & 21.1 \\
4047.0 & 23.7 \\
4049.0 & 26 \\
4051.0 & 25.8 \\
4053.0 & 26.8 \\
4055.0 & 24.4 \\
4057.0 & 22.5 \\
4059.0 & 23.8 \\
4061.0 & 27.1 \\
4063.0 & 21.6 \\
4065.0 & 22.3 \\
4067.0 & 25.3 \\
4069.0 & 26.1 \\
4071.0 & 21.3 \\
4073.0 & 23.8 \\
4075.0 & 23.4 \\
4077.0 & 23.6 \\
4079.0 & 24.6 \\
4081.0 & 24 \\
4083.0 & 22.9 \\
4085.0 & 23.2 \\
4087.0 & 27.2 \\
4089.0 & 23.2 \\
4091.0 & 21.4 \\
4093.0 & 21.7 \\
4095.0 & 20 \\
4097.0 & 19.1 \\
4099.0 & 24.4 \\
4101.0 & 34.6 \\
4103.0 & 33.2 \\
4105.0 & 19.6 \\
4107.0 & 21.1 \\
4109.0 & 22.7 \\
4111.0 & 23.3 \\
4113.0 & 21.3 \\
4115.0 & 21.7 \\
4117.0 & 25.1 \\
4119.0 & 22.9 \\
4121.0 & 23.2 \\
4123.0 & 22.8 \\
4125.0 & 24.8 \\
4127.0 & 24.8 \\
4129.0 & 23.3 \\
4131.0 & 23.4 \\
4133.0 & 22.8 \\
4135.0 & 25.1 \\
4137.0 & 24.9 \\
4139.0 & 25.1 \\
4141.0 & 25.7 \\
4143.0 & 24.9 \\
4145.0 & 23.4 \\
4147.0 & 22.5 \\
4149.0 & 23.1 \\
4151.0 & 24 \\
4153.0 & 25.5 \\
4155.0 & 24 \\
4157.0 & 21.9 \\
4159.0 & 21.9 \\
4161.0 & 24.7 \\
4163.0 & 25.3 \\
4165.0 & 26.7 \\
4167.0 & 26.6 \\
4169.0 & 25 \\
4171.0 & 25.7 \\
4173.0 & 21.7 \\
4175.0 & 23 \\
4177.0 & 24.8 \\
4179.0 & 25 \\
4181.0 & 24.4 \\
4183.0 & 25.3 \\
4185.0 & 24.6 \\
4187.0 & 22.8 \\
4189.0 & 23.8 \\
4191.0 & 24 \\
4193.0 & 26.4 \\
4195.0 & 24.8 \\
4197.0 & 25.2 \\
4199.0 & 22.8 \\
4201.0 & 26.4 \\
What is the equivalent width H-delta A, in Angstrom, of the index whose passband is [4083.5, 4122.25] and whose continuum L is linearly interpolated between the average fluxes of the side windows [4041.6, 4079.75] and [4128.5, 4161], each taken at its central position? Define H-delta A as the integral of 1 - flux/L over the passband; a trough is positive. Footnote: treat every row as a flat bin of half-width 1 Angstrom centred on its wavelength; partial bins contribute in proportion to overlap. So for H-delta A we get 0.5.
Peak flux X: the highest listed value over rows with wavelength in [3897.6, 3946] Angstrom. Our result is 24.3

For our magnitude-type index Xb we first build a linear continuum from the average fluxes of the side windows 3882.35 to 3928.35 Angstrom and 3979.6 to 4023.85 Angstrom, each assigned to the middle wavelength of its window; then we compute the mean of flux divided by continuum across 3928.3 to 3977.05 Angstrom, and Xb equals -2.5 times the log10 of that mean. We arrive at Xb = 0.20 mag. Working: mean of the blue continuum 21.1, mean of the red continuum 23.9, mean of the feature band 18.8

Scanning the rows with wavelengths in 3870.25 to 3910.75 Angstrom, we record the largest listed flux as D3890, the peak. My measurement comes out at 25.3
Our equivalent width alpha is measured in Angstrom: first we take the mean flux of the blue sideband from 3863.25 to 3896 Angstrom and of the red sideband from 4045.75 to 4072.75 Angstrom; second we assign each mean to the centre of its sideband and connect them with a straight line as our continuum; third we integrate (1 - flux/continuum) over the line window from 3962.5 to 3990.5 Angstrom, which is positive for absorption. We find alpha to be 3.06 Angstrom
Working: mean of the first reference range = 21.1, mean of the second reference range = 24.3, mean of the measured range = 20.3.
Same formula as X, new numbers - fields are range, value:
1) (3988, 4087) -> 27.2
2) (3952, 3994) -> 25.7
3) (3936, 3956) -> 25.2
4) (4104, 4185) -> 26.7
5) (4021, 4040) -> 26.5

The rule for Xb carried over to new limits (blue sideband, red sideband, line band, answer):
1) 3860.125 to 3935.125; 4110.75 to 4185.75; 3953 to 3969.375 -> 0.17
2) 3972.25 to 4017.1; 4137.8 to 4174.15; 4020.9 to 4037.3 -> -0.06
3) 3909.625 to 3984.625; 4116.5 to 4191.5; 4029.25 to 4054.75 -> -0.12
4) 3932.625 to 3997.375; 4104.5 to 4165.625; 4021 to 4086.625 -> -0.10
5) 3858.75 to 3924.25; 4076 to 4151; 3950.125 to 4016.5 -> 0.03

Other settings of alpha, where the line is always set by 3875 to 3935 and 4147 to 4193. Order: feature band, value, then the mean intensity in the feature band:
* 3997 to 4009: -1.03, 23.6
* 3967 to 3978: 1.21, 18.9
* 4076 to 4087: -0.50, 24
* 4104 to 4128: 0.70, 22.8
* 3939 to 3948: 0.31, 20.1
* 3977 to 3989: -0.64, 22.6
